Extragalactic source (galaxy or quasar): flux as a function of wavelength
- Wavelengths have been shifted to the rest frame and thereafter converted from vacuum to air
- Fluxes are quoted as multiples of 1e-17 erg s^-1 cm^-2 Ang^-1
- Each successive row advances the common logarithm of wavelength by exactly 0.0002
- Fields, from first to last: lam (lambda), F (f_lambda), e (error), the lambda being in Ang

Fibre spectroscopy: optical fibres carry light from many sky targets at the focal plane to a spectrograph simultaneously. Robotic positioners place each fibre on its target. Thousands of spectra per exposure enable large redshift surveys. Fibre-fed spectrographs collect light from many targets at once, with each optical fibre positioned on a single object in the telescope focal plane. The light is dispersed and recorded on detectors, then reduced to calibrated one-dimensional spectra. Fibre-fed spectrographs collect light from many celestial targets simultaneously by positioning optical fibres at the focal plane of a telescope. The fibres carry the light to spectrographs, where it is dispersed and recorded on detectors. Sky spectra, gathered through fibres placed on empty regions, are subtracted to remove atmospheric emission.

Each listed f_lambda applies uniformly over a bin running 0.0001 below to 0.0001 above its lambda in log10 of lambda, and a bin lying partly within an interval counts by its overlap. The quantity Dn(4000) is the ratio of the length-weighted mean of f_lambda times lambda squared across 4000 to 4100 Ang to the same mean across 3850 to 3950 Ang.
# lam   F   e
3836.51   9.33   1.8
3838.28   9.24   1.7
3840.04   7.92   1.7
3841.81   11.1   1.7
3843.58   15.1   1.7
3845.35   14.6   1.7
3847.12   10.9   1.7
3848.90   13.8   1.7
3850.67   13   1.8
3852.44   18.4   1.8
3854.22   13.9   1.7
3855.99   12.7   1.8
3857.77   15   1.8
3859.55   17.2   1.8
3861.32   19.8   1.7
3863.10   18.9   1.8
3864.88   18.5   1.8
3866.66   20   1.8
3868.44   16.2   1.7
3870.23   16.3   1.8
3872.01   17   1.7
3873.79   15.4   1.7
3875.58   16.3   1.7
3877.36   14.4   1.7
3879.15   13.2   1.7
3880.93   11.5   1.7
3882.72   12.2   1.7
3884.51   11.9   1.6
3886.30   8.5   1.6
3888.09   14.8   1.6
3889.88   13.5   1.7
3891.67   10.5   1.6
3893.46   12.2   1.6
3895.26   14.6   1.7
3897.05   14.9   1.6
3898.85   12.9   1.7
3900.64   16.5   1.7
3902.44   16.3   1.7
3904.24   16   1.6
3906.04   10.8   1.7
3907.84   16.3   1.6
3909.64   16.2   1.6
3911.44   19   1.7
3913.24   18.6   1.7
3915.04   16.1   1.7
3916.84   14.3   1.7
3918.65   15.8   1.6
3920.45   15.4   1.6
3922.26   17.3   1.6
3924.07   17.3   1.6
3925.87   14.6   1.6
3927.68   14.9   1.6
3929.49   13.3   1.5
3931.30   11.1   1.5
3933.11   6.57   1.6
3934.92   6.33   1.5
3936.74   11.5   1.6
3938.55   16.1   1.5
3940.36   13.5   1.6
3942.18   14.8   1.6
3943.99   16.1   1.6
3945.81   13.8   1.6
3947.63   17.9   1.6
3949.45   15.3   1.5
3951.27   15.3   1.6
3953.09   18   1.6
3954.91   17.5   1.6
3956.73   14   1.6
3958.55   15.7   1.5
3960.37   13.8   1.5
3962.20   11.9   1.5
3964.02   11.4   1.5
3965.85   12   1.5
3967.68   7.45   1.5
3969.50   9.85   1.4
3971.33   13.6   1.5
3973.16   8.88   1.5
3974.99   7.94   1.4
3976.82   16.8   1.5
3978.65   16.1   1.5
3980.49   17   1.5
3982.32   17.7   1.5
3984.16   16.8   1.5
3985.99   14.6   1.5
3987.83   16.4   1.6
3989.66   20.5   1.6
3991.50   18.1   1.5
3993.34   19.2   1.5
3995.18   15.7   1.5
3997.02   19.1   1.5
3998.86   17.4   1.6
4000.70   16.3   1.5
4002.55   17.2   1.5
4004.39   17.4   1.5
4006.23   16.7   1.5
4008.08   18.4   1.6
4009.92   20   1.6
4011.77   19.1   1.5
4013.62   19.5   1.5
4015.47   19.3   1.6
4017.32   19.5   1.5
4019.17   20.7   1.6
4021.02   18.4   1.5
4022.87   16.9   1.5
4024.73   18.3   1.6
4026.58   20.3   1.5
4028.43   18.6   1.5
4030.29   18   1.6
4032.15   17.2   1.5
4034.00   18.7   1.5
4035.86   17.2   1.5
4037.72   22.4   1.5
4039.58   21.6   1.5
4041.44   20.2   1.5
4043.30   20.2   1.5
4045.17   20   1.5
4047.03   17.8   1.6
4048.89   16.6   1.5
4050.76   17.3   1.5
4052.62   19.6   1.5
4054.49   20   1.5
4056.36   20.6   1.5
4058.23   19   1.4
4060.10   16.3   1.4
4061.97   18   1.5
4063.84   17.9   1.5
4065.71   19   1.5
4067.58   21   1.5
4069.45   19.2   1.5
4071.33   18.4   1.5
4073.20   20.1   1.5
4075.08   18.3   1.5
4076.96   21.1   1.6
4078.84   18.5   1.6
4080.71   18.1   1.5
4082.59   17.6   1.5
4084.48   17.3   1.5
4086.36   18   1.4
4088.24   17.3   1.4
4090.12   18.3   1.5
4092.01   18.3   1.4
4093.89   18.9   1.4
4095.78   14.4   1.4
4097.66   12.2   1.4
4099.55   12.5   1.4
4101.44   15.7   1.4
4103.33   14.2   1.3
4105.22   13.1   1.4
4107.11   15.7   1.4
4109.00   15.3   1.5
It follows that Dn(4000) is 1.3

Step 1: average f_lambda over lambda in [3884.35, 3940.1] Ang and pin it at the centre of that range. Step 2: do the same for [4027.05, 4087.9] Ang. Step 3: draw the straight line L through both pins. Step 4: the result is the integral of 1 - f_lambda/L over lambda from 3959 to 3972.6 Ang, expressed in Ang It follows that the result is 3.69 Ang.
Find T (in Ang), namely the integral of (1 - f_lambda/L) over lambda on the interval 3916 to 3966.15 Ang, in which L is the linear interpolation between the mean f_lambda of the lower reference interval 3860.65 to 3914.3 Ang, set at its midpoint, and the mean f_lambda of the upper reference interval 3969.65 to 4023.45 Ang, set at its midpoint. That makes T 5.8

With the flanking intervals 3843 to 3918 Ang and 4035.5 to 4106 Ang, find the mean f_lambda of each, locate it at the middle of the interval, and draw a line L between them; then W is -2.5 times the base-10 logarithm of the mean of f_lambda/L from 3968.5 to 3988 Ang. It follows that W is 0.18 mag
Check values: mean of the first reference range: 15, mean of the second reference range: 18.1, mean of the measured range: 14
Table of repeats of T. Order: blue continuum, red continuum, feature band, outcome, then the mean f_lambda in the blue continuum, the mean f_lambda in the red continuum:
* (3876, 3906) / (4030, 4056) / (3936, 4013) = 5.18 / 13.3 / 19.1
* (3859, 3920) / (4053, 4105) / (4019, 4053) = -3.46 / 15.2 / 17.7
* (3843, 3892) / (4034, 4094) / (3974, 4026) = 0.06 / 14.8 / 18.9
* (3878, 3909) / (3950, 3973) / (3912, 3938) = -1.12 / 13.4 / 13.3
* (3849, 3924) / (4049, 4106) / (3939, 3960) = 0.54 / 15.2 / 17.7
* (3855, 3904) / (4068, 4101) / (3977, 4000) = -1.47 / 14.9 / 17.6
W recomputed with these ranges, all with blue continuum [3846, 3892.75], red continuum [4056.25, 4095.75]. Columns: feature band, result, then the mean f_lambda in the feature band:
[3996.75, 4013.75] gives -0.05 mag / 18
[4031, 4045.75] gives -0.11 mag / 19.7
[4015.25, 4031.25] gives -0.08 mag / 18.9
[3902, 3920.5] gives -0.03 mag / 15.9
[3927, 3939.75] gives 0.36 mag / 11.4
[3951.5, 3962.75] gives 0.07 mag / 15.3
